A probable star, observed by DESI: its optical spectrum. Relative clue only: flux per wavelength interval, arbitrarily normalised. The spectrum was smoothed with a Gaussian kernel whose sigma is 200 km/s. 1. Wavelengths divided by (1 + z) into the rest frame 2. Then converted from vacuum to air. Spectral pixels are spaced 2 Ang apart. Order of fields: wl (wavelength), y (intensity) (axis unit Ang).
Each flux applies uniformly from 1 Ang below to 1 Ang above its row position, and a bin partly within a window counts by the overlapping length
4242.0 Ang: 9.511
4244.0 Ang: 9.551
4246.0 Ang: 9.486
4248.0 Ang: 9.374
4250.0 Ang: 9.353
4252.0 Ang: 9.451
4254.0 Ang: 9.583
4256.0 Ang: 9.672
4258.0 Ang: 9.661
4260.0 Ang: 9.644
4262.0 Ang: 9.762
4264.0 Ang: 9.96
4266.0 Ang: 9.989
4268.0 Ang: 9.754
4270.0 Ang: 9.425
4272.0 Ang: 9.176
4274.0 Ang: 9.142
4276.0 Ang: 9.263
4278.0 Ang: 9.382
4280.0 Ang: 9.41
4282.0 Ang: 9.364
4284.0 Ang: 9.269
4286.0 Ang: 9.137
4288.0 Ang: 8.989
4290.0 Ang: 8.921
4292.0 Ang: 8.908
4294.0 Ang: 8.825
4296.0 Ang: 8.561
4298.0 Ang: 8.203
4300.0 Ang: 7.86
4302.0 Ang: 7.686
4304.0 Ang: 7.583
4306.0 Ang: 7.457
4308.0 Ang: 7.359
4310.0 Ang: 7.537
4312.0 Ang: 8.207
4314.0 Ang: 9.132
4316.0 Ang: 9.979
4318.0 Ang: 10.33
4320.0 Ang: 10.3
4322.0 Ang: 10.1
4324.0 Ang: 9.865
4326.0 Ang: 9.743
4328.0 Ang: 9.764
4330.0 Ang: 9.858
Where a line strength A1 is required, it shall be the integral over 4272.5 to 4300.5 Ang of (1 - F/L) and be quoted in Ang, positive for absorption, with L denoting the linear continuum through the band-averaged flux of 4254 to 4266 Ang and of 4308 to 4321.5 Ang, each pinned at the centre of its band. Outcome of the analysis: 1.4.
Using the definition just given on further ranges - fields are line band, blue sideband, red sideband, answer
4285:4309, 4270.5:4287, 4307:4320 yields 2.1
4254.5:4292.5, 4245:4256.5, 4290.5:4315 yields -2.3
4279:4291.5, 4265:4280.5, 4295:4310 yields -0.6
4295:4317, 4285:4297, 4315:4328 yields 3.1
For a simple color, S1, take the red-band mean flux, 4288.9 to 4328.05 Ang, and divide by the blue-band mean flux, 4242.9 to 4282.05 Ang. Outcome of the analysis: 0.92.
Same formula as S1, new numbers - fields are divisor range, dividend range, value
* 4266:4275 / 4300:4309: 0.80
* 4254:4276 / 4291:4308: 0.84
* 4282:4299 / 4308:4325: 1.05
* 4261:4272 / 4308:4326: 0.96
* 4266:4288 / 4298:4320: 0.90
